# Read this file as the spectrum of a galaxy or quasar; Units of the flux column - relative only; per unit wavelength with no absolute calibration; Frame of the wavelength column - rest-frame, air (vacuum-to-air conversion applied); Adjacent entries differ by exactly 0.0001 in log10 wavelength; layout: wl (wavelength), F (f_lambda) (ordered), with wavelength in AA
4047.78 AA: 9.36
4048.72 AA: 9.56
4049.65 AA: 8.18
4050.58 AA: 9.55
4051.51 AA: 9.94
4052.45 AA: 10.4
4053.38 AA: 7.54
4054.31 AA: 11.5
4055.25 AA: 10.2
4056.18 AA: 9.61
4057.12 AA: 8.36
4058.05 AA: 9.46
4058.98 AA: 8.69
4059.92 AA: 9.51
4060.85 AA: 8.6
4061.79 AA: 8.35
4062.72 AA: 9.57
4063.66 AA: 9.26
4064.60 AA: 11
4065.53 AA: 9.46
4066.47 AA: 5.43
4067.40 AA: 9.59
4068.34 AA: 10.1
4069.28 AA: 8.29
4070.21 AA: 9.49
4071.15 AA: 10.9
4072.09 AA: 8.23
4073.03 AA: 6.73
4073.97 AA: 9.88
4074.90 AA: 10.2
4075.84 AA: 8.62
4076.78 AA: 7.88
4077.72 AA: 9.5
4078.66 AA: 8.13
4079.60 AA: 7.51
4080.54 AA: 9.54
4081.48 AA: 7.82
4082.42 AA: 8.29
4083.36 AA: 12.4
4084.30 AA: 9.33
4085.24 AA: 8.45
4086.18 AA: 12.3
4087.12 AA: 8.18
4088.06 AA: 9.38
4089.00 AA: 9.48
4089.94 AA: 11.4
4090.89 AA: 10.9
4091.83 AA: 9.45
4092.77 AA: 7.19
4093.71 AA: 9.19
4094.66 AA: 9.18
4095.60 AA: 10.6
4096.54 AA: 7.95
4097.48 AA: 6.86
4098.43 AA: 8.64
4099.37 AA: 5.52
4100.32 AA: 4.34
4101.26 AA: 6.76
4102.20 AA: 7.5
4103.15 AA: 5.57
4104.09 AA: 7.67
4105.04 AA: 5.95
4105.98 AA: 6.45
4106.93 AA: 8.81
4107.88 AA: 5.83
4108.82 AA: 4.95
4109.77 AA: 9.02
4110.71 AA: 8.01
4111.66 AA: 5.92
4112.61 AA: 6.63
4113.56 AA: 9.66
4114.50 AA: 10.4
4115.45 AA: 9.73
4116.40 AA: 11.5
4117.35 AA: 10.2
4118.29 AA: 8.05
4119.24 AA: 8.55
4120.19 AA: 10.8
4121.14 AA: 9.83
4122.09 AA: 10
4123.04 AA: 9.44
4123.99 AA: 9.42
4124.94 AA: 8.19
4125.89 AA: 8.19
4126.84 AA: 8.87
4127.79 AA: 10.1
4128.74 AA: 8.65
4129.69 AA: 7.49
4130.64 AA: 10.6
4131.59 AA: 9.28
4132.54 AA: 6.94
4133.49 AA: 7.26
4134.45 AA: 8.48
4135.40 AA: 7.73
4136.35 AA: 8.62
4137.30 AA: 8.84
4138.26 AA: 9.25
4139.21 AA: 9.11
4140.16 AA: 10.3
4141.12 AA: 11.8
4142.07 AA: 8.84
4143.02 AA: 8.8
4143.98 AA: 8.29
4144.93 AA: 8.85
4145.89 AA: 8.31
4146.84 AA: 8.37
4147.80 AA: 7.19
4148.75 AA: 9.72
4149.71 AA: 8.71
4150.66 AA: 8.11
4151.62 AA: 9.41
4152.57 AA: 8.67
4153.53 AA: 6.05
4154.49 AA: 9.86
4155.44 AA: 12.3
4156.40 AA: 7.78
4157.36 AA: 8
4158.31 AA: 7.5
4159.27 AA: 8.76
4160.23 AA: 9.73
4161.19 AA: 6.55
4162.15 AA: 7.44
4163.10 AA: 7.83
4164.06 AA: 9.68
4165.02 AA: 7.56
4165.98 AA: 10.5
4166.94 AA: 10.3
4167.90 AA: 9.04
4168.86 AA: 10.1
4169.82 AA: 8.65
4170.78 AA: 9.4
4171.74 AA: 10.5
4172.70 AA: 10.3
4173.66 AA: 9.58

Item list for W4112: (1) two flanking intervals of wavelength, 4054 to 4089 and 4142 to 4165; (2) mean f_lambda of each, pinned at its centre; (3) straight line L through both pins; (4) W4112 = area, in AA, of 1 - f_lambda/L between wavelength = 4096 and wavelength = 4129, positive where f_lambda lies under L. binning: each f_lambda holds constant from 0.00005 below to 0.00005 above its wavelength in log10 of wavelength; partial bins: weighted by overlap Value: 2.66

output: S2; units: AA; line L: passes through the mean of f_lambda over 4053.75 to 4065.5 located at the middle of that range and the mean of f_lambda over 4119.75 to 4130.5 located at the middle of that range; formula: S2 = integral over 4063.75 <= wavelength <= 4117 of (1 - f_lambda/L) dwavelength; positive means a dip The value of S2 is 4.7 AA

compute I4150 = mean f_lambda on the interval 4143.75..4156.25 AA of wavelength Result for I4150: 8.74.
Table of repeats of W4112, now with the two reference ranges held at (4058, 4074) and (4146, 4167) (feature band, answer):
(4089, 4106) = 1.8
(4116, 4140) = -0.8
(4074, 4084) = -0.1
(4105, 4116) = 1.4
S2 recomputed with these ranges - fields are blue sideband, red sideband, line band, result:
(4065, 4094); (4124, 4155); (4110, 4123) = -0.4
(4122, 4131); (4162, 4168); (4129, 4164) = 1.4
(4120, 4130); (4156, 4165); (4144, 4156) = -0.5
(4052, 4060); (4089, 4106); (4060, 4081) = 0.0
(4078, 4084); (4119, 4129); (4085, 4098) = -0.4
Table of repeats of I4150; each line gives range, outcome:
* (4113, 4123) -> 9.83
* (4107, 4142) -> 8.82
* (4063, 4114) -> 8.43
